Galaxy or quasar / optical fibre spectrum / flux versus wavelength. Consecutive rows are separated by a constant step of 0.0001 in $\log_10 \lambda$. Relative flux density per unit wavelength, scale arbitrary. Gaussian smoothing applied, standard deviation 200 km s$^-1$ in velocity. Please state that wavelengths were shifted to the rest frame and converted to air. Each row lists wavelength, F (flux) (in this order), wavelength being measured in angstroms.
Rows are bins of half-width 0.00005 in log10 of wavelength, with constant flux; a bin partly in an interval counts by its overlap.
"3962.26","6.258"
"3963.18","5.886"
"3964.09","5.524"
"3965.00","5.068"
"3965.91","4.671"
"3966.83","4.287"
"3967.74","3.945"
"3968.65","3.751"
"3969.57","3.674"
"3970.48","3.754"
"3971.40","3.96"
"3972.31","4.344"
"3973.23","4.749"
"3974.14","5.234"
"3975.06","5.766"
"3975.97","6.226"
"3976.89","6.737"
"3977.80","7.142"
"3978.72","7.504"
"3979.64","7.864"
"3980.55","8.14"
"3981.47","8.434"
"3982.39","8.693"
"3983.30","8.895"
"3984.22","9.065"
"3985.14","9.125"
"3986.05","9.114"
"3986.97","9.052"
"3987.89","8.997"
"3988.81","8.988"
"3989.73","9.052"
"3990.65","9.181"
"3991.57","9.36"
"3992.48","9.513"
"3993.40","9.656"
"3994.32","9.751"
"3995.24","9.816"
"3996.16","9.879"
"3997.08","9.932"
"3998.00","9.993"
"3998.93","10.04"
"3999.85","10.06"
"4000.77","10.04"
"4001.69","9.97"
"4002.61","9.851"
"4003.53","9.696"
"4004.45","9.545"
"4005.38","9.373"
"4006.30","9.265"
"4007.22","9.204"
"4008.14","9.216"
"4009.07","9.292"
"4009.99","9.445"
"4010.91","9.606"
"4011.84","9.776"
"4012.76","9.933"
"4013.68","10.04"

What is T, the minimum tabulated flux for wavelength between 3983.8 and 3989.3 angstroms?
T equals 8.988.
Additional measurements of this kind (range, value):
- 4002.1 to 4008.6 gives 9.204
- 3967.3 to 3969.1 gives 3.751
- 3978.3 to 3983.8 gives 7.504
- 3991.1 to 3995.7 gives 9.36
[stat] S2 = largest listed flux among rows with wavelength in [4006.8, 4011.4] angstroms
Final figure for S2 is 9.606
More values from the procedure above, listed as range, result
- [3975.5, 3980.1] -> 7.864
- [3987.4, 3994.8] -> 9.751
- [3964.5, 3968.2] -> 5.068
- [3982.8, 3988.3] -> 9.125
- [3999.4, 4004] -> 10.06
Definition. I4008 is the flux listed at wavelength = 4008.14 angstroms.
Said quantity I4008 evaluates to 9.216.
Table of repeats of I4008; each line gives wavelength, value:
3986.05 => 9.114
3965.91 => 4.671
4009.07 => 9.292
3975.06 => 5.766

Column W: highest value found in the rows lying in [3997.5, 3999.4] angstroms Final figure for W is 10.04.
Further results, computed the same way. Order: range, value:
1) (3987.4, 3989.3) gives 8.997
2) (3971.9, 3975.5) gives 5.766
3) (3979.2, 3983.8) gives 8.895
